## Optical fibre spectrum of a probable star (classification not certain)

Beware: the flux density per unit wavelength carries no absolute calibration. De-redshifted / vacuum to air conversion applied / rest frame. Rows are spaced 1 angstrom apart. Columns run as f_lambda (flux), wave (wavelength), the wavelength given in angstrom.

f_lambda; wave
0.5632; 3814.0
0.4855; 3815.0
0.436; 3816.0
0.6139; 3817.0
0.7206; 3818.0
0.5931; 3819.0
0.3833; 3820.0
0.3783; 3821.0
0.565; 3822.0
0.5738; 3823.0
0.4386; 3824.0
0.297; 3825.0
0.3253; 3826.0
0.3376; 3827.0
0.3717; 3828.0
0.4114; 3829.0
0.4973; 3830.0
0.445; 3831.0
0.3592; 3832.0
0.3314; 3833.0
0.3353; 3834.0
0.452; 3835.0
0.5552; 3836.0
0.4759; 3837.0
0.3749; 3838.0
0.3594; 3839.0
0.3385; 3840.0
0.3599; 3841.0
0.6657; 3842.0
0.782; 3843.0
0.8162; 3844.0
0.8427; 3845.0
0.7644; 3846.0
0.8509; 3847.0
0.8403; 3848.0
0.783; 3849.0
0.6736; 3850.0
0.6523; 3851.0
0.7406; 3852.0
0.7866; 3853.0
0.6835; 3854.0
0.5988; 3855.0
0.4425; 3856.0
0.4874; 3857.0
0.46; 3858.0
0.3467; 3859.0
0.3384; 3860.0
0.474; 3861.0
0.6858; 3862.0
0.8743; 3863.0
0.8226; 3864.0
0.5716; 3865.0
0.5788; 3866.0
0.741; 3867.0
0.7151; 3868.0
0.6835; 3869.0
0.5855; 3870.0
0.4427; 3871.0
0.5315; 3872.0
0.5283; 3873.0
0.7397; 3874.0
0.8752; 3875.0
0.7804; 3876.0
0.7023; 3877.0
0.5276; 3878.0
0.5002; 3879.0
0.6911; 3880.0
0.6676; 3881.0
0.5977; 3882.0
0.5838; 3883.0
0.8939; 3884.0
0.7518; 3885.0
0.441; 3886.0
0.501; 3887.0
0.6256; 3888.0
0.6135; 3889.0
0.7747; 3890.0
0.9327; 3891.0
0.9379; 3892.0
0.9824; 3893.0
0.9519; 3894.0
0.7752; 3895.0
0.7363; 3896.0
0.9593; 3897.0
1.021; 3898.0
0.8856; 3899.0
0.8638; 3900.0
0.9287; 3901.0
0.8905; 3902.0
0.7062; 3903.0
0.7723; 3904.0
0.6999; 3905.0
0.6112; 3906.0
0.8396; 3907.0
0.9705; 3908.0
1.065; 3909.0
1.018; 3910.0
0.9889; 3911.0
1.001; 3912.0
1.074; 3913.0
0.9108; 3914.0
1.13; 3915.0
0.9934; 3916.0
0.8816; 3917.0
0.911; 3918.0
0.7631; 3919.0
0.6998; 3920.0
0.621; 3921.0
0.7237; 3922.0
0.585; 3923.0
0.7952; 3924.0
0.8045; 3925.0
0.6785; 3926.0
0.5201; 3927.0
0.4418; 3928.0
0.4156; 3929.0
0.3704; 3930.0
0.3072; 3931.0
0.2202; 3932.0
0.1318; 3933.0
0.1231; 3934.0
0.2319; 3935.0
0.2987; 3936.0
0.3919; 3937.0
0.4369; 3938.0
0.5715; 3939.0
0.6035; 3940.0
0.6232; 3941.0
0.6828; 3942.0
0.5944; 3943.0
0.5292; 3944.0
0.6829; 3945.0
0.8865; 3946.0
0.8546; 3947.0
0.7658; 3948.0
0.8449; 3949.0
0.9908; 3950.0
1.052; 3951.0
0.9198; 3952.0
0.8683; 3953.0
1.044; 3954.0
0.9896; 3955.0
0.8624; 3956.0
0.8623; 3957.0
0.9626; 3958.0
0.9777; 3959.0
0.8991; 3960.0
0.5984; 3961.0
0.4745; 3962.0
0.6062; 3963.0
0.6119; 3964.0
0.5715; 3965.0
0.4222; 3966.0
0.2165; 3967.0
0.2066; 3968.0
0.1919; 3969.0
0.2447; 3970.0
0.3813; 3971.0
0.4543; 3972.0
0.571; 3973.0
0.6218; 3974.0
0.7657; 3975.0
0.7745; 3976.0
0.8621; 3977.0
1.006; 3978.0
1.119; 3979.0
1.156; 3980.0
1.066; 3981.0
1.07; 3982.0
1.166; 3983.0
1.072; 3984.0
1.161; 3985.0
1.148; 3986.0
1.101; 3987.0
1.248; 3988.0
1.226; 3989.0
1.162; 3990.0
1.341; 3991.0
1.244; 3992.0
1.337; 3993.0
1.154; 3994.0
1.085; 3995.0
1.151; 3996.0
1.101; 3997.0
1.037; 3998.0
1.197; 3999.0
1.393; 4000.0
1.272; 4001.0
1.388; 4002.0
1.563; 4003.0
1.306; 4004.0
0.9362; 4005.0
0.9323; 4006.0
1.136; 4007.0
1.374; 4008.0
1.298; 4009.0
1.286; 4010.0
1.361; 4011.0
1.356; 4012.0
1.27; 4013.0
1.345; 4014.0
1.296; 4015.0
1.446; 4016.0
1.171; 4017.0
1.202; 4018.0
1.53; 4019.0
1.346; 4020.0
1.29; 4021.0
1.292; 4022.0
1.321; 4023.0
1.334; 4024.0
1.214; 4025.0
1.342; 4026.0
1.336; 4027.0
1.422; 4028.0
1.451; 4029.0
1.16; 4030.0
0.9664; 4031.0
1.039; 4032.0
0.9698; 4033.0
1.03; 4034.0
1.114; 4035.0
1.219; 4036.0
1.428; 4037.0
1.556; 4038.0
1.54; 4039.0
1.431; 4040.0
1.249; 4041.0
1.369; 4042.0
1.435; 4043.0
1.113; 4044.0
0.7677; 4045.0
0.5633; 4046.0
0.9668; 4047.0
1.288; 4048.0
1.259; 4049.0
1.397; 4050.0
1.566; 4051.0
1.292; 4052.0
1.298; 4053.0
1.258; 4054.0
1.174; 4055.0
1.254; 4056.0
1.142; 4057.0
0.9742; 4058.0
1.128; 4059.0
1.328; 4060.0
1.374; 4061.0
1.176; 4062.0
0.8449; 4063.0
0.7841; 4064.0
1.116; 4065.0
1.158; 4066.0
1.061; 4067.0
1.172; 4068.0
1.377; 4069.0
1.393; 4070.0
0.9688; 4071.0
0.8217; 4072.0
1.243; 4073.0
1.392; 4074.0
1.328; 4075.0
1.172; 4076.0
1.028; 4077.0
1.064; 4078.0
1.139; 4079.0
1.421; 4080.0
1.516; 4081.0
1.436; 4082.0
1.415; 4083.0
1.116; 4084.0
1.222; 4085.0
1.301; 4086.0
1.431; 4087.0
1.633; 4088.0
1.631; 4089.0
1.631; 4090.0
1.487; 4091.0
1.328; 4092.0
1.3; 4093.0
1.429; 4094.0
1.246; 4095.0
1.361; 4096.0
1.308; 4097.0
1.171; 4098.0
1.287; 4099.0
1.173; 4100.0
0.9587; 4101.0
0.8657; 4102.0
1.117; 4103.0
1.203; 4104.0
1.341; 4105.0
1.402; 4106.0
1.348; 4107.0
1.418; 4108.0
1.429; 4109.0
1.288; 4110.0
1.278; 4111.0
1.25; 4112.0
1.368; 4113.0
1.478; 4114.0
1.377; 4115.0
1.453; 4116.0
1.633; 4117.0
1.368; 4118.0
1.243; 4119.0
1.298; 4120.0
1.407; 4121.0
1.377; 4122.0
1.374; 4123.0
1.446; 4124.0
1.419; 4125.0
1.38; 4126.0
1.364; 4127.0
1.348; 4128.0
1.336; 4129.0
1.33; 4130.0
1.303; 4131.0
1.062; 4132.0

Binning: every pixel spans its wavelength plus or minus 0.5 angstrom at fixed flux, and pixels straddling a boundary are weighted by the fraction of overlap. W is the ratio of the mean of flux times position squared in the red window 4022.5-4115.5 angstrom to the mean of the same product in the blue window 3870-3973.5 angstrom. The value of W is 1.95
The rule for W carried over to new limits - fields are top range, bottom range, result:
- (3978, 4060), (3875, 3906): 1.73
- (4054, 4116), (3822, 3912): 2.13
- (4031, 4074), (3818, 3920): 1.92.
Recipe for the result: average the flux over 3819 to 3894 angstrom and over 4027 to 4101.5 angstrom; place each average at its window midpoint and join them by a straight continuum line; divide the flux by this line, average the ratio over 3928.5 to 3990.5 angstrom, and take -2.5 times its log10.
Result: 0.28 mag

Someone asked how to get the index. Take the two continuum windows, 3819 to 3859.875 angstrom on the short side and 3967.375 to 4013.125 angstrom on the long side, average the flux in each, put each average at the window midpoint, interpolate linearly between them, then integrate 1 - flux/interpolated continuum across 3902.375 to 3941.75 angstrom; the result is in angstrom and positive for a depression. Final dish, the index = 6.6 angstrom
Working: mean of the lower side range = 0.529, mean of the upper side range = 1.05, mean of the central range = 0.666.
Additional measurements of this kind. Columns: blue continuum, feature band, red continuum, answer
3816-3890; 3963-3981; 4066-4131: 6.26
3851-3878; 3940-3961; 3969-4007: 1.87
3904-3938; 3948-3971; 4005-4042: 4.89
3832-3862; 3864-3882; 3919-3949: -2.53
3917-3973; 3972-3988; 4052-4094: -3.65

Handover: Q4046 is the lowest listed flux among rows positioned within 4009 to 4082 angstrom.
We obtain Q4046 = 0.5633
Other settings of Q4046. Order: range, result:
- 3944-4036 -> 0.1919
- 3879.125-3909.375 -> 0.441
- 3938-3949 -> 0.4369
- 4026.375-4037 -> 0.9664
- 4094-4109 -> 0.8657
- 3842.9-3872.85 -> 0.3384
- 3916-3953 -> 0.1231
